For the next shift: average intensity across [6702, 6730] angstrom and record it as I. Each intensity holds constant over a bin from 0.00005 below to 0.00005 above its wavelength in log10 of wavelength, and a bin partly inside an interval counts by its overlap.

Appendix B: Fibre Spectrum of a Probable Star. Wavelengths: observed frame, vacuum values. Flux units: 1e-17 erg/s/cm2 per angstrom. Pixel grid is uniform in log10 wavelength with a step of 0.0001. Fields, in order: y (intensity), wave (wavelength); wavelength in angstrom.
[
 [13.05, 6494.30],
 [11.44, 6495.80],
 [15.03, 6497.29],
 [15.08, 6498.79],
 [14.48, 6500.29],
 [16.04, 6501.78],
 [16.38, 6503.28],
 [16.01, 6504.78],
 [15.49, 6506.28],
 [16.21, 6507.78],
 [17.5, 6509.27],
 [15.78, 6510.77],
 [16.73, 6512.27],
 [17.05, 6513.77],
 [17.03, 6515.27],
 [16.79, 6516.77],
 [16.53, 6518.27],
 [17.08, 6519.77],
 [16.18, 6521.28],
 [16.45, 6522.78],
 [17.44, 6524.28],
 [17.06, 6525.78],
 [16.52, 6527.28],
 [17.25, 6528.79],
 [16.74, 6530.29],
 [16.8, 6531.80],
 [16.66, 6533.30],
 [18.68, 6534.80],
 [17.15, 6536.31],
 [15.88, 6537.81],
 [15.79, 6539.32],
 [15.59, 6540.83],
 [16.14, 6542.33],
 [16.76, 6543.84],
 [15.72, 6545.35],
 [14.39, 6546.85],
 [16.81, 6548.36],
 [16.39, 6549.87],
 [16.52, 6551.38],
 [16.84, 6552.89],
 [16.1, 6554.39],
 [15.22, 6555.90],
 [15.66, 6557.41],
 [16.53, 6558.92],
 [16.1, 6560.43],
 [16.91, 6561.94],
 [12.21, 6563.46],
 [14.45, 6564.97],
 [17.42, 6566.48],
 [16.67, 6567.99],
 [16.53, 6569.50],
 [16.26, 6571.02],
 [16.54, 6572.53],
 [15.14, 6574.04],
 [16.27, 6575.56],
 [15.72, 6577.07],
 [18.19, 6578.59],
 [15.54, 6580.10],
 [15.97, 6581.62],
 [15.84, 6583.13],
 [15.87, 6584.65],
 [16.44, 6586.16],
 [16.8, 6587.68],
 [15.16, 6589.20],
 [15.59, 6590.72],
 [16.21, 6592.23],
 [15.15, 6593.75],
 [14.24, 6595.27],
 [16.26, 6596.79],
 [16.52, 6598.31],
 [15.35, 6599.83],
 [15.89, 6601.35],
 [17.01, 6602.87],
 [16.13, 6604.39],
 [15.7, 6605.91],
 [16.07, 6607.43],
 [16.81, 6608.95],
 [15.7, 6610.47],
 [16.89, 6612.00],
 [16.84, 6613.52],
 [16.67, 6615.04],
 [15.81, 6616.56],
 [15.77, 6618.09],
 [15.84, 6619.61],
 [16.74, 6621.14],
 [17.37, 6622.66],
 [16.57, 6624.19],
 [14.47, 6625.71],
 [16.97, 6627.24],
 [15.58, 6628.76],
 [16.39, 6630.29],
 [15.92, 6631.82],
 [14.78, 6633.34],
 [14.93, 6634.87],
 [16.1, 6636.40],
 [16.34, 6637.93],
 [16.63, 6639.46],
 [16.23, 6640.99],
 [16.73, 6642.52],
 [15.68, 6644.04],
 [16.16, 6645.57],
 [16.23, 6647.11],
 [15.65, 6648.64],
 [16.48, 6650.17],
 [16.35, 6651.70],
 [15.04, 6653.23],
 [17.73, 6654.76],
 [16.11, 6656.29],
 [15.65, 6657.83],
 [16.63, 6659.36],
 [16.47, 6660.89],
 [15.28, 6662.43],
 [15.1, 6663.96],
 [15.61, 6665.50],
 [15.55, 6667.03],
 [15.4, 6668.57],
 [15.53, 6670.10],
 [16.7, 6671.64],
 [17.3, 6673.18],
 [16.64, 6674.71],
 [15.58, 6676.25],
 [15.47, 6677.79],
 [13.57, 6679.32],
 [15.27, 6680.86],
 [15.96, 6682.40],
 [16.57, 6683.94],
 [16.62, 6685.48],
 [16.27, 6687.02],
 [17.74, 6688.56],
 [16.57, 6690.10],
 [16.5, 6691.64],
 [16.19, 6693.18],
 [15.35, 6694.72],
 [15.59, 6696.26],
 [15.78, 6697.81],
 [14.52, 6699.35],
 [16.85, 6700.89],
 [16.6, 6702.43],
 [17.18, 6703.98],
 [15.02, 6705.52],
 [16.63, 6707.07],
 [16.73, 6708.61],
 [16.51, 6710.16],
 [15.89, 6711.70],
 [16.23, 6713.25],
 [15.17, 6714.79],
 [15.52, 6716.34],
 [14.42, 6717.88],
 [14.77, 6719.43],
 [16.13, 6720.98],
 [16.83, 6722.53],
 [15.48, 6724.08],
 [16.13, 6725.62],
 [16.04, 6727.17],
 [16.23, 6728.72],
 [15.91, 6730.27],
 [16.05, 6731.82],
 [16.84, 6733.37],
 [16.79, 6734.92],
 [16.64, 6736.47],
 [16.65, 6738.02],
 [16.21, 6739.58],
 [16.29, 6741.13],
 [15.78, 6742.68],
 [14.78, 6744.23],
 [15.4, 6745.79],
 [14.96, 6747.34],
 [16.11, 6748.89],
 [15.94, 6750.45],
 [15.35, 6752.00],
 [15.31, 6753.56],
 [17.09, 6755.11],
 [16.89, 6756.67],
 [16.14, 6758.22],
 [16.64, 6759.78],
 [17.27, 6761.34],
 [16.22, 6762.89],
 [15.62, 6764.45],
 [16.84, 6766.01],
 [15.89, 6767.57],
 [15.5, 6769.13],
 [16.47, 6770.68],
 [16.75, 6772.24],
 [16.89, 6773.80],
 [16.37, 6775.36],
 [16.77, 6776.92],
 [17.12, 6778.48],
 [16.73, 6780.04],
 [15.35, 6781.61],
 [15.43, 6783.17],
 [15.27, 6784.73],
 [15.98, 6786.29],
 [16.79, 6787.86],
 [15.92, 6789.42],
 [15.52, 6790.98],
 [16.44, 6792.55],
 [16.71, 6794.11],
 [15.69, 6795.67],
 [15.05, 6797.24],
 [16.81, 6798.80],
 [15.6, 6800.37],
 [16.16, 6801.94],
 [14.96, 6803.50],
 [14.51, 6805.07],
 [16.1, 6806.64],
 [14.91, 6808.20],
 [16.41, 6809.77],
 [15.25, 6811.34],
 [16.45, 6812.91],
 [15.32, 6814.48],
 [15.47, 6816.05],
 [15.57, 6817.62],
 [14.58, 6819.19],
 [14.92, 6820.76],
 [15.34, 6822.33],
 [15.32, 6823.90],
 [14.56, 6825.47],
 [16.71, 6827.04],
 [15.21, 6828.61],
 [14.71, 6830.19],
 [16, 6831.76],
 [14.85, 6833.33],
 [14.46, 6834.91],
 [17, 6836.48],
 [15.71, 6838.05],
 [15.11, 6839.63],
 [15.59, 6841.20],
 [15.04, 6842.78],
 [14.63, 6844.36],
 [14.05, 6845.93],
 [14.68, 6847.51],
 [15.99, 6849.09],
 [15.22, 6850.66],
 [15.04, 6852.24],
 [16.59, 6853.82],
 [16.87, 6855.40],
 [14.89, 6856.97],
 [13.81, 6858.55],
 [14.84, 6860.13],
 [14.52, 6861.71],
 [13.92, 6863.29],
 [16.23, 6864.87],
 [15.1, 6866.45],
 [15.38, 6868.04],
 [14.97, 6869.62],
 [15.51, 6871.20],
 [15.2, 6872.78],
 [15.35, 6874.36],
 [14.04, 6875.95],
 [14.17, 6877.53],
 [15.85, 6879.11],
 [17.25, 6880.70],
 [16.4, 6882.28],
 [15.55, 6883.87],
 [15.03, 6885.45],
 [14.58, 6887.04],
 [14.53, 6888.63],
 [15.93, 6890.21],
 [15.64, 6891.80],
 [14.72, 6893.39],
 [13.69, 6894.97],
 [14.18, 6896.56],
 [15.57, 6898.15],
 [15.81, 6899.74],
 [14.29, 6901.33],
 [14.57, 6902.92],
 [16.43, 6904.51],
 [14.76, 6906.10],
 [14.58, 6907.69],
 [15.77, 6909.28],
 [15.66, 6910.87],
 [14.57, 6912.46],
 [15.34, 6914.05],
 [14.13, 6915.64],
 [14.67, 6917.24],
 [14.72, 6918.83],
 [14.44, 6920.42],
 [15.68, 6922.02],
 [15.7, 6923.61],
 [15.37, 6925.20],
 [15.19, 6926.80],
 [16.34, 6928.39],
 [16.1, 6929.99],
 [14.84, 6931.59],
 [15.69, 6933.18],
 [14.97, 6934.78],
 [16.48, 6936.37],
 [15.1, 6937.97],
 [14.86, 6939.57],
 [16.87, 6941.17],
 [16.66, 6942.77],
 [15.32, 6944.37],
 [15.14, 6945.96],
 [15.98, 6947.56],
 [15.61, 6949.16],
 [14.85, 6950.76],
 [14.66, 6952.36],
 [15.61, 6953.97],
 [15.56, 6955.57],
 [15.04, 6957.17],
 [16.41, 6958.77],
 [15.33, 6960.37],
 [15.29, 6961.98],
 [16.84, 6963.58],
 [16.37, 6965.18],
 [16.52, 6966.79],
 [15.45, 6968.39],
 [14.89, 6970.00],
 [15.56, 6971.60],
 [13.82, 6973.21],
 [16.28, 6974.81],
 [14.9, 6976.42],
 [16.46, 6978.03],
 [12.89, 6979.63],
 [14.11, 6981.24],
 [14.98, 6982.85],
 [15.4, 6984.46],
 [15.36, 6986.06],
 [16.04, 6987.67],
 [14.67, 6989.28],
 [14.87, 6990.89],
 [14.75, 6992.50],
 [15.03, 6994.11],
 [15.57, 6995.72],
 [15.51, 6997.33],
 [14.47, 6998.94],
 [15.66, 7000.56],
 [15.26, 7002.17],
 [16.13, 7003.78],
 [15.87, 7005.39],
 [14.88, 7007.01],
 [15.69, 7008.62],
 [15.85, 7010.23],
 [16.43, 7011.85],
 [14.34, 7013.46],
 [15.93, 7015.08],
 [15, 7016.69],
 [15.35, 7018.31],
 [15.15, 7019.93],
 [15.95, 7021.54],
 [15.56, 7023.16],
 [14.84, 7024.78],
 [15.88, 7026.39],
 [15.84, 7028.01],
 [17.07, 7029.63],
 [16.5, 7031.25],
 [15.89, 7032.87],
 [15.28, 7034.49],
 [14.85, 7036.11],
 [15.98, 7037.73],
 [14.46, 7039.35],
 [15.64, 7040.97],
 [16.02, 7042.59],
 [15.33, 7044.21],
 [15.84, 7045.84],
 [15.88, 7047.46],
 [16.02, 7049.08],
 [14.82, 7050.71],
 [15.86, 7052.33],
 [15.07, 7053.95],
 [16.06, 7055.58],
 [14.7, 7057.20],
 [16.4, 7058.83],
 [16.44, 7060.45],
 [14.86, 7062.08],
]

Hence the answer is 16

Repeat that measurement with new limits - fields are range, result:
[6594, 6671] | 16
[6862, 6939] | 15.2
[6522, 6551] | 16.5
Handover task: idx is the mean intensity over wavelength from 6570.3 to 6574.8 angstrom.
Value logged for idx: 16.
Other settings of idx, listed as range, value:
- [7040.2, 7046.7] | 15.7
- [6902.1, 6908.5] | 15.1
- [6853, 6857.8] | 16.1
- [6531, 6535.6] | 17.4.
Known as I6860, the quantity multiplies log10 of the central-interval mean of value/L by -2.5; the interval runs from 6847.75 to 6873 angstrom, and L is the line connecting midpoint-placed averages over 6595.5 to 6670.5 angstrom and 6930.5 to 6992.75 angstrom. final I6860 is 0.03 mag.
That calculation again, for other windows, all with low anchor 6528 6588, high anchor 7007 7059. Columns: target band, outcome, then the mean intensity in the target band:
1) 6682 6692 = -0.04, 16.6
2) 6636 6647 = -0.01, 16.3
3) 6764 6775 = -0.03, 16.3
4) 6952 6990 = 0.02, 15.4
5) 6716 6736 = 0.00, 16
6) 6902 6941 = 0.03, 15.3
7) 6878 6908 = 0.04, 15.2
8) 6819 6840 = 0.04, 15.3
